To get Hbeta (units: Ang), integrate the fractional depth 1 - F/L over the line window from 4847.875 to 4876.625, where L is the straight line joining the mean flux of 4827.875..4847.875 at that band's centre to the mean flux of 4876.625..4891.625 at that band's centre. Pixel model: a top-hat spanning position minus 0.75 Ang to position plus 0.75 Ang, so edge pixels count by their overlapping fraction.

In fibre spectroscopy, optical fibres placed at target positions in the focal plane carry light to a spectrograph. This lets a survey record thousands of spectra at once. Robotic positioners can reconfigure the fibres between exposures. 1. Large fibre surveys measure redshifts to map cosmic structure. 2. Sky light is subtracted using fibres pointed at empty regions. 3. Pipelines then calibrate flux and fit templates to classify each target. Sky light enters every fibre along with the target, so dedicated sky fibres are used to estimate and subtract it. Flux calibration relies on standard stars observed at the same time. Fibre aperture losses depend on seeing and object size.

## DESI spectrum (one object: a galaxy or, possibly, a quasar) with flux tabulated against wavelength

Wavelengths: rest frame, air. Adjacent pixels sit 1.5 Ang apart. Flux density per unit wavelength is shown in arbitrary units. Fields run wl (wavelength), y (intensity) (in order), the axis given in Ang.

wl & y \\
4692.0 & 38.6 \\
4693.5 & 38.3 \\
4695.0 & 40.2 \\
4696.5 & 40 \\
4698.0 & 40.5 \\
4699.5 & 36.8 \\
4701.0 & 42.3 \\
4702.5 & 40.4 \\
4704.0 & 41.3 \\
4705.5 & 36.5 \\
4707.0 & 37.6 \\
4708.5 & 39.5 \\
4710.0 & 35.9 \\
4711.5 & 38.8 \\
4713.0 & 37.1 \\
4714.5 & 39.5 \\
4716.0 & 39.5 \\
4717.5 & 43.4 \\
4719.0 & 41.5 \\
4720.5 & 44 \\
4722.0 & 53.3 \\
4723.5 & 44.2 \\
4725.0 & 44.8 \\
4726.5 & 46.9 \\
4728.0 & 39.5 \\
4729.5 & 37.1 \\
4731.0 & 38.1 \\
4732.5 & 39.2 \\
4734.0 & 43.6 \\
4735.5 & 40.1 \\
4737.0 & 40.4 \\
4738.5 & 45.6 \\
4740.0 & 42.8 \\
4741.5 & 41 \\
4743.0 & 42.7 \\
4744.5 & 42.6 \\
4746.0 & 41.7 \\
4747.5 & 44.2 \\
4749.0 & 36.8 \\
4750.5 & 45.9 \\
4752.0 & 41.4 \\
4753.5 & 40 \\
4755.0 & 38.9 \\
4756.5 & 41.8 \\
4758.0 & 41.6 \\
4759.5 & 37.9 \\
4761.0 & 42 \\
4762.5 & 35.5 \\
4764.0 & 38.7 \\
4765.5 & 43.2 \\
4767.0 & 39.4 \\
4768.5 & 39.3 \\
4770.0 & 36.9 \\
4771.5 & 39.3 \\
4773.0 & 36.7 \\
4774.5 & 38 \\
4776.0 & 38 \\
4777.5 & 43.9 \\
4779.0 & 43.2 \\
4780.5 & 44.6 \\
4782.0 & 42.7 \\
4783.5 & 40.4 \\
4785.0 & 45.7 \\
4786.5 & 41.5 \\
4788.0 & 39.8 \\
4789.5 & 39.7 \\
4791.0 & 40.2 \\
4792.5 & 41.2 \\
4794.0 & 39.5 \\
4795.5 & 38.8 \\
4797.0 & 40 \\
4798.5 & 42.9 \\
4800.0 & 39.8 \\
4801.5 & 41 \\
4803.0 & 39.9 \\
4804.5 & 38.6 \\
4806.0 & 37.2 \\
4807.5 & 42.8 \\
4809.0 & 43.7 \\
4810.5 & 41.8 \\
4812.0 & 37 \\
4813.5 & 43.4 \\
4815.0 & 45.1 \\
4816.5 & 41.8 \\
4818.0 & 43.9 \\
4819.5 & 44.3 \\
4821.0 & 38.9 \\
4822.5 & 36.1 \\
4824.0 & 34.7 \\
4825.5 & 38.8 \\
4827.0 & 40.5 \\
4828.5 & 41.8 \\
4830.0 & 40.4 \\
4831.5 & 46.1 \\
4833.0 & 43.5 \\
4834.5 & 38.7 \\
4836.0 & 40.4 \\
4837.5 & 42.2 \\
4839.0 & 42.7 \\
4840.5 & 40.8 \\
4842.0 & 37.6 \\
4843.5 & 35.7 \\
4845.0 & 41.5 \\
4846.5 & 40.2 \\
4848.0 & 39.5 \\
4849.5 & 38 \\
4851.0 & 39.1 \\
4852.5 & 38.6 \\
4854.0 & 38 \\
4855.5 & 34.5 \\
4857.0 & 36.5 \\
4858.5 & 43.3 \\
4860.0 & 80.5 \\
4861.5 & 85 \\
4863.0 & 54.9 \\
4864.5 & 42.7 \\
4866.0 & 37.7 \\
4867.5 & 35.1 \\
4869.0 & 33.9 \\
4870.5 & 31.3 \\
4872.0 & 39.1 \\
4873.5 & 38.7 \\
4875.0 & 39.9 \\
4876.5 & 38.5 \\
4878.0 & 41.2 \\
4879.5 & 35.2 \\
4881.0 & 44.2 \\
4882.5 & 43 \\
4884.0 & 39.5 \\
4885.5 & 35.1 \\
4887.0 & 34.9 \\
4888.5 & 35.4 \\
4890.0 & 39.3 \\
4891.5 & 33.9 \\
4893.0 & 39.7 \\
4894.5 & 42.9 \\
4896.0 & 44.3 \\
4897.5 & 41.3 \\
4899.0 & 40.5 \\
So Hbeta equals -2.8 Ang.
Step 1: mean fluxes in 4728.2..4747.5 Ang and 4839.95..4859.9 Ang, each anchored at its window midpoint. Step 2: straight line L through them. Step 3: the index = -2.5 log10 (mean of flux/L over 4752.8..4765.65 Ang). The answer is 0.03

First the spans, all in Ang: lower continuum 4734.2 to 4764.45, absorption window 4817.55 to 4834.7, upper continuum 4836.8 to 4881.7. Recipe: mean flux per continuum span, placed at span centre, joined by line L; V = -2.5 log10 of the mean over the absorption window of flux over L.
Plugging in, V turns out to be 0.03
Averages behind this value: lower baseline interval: 41.1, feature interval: 40.6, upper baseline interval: 42.2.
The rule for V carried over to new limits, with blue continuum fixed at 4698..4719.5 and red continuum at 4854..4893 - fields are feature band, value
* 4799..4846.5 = 0.01 mag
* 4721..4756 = -0.06 mag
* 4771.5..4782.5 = -0.01 mag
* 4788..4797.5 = 0.02 mag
